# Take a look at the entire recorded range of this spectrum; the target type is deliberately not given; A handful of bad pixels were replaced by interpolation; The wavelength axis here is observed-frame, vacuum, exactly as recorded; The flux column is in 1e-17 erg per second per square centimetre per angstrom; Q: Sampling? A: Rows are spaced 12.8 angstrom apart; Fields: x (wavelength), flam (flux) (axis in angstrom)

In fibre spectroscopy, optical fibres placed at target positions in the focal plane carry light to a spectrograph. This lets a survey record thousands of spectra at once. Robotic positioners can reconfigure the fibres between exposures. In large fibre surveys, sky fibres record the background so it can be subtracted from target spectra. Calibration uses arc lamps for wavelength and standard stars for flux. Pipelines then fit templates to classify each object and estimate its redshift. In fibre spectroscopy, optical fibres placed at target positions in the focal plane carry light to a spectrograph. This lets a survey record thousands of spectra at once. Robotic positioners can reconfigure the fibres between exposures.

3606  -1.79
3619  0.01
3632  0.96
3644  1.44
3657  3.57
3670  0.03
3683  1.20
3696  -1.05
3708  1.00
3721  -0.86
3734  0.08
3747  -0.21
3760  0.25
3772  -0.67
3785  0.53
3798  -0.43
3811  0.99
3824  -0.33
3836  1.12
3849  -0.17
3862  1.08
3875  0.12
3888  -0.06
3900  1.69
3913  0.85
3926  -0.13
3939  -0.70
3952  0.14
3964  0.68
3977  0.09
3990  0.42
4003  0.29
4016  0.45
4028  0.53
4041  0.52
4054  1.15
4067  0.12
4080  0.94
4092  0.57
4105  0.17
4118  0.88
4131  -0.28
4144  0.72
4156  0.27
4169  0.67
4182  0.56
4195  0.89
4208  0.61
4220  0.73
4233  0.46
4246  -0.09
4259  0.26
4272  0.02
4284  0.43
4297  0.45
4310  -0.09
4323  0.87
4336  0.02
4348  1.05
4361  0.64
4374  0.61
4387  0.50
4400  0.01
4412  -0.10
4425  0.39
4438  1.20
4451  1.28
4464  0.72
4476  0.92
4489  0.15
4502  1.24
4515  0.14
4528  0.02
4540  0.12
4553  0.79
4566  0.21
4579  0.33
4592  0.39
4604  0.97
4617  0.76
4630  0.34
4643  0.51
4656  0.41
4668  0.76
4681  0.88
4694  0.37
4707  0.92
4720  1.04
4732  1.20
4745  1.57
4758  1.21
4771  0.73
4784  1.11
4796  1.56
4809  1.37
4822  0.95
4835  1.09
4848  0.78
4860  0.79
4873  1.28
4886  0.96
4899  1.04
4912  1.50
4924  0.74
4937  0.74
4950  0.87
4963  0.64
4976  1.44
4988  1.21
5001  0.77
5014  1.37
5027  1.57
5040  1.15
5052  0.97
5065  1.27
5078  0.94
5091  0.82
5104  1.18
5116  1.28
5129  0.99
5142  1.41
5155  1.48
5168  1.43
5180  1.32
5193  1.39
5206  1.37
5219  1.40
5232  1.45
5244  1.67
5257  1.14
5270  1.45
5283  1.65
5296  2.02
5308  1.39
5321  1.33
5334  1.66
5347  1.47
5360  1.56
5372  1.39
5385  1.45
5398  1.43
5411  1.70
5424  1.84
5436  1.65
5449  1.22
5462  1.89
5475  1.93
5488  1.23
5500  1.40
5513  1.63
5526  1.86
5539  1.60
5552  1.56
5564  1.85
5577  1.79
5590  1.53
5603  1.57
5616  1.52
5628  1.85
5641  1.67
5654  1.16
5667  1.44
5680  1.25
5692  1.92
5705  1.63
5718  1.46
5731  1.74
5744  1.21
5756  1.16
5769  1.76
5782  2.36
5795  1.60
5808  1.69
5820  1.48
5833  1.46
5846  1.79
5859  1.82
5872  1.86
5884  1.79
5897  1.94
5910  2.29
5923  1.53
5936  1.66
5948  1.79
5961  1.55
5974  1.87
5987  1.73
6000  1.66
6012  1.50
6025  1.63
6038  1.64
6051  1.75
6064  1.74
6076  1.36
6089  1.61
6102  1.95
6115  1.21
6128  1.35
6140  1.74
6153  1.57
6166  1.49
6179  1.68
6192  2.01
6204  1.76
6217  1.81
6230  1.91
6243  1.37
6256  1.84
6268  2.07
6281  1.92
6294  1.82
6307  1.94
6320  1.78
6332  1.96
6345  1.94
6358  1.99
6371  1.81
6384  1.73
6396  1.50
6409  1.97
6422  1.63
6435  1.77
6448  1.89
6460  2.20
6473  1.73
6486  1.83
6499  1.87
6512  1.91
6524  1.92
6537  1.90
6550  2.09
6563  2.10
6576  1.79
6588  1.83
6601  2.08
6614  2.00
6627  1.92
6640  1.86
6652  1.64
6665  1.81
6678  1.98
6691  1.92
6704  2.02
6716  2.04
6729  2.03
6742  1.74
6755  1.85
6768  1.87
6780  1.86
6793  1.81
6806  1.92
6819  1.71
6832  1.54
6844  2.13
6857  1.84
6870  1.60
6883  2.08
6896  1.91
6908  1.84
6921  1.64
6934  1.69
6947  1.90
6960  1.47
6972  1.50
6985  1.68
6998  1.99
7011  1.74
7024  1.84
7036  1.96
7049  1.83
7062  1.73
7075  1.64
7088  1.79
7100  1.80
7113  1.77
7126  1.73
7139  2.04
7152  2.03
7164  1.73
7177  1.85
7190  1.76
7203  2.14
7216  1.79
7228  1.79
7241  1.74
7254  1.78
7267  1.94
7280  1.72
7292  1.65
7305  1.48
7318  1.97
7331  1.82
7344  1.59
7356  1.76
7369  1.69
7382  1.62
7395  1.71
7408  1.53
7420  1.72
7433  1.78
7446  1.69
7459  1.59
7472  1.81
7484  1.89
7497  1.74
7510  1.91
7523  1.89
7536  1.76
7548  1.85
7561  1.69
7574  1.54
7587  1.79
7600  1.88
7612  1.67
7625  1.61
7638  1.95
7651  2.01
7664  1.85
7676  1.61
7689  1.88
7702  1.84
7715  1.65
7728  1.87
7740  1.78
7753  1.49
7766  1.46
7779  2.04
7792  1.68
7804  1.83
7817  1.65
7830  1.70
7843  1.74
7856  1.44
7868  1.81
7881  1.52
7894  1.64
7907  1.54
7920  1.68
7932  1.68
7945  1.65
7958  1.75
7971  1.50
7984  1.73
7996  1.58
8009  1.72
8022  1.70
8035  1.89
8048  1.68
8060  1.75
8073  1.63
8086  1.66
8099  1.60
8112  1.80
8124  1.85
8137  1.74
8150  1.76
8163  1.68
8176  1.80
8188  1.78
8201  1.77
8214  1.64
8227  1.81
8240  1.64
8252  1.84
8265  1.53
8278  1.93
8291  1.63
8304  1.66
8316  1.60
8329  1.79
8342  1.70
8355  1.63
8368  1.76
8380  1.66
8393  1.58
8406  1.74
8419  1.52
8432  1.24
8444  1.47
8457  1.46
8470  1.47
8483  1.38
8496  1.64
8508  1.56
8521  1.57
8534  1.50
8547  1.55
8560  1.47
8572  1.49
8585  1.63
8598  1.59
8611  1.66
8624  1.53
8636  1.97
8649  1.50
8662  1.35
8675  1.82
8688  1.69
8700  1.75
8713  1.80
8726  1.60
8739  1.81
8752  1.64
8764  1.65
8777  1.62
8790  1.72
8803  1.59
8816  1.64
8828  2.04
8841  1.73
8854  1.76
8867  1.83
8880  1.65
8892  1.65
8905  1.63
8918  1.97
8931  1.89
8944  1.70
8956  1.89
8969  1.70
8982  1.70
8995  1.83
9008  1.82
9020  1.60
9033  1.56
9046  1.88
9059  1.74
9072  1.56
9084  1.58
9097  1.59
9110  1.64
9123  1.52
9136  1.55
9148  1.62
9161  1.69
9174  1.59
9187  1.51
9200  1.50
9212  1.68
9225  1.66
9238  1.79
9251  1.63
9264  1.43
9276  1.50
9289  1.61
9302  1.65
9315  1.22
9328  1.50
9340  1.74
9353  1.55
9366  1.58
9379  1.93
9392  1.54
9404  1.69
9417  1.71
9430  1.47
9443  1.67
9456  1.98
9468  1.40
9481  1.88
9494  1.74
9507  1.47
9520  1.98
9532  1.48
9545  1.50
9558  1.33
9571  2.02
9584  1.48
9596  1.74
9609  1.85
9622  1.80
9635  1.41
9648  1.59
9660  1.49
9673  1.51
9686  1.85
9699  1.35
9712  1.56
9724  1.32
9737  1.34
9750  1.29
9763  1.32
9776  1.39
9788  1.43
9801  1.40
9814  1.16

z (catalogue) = 0.18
